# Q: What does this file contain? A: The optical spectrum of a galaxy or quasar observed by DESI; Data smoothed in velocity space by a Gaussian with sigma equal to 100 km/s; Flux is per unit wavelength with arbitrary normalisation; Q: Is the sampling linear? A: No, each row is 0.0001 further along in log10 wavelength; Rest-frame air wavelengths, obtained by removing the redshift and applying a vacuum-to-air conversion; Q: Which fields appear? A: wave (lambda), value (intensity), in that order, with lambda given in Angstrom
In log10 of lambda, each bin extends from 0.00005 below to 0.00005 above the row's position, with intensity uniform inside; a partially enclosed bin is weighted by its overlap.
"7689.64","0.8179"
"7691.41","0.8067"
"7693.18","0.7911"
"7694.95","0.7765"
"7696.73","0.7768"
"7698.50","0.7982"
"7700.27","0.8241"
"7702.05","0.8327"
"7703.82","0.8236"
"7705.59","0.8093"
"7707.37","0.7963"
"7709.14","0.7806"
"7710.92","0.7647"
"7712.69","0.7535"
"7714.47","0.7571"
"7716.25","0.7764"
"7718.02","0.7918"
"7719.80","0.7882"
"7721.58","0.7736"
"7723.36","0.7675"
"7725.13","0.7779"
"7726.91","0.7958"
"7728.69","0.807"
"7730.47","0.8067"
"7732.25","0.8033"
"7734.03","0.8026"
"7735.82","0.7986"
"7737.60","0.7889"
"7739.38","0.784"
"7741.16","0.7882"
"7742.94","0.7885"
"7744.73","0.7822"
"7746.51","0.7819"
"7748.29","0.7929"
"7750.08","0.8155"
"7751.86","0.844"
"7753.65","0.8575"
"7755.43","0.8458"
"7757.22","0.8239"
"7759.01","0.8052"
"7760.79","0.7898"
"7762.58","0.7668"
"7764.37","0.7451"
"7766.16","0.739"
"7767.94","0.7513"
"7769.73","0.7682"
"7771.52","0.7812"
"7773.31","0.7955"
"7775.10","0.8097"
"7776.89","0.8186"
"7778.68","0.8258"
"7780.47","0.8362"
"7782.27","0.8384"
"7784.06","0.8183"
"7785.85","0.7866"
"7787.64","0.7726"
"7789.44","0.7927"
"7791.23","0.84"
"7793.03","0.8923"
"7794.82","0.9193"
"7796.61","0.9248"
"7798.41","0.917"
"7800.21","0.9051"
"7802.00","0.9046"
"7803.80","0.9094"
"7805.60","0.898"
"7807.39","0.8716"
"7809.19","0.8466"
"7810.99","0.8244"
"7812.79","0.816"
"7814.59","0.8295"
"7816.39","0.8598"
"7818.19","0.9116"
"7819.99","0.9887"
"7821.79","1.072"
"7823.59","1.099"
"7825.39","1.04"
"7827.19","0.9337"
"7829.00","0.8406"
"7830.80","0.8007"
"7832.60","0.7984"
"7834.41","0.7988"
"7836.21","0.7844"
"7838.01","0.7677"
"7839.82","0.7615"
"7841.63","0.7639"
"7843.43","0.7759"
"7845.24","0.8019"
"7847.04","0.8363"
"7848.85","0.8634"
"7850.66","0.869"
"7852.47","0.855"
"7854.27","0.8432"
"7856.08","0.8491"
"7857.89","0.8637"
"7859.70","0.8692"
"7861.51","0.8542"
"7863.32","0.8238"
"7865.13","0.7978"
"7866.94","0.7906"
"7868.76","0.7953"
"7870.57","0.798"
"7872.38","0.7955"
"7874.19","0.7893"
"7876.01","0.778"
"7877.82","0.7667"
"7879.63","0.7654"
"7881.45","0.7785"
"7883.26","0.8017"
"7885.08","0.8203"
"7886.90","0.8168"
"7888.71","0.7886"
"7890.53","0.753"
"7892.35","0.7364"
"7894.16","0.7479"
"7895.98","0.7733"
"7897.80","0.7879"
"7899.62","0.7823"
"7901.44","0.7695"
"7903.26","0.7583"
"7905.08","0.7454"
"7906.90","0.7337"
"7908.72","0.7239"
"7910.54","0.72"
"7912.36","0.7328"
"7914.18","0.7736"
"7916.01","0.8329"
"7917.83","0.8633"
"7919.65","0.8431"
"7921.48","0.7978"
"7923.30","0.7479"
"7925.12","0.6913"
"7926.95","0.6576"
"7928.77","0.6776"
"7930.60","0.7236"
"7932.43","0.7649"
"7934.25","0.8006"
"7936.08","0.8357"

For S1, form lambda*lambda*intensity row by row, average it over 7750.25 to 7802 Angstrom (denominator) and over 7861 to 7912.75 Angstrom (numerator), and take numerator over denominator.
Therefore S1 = 1.0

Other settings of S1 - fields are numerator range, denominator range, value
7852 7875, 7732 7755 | 1.06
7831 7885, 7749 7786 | 1.03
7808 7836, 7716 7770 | 1.15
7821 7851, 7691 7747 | 1.12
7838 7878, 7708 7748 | 1.07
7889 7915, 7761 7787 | 0.98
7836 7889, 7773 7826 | 0.94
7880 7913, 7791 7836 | 0.87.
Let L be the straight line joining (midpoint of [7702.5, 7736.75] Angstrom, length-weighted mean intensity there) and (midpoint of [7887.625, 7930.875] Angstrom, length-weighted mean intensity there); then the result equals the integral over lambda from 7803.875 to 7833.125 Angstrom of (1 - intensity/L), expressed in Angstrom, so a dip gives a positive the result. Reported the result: -5.0 Angstrom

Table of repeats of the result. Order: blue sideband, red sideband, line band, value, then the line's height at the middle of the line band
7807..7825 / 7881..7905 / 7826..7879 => 2.0 Angstrom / 0.85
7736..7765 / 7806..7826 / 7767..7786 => 1.0 Angstrom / 0.849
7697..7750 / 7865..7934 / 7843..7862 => -1.7 Angstrom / 0.775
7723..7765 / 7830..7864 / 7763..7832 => -4.3 Angstrom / 0.81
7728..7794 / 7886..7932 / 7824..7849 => -1.6 Angstrom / 0.78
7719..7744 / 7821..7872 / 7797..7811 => -1.1 Angstrom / 0.826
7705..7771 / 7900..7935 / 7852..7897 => -2.2 Angstrom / 0.764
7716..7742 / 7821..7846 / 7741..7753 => 0.0 Angstrom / 0.802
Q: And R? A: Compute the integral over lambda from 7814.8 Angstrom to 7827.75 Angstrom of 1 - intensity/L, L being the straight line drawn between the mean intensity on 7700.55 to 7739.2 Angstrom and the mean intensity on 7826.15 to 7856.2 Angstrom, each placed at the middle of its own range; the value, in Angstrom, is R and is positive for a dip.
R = -2.6 Angstrom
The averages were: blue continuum 0.791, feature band 0.98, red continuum 0.821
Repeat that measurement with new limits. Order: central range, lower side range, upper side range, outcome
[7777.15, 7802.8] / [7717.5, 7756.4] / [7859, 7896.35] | -1.9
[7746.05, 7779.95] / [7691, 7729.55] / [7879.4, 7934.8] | -0.7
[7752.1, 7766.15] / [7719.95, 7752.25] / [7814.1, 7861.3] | 0.1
